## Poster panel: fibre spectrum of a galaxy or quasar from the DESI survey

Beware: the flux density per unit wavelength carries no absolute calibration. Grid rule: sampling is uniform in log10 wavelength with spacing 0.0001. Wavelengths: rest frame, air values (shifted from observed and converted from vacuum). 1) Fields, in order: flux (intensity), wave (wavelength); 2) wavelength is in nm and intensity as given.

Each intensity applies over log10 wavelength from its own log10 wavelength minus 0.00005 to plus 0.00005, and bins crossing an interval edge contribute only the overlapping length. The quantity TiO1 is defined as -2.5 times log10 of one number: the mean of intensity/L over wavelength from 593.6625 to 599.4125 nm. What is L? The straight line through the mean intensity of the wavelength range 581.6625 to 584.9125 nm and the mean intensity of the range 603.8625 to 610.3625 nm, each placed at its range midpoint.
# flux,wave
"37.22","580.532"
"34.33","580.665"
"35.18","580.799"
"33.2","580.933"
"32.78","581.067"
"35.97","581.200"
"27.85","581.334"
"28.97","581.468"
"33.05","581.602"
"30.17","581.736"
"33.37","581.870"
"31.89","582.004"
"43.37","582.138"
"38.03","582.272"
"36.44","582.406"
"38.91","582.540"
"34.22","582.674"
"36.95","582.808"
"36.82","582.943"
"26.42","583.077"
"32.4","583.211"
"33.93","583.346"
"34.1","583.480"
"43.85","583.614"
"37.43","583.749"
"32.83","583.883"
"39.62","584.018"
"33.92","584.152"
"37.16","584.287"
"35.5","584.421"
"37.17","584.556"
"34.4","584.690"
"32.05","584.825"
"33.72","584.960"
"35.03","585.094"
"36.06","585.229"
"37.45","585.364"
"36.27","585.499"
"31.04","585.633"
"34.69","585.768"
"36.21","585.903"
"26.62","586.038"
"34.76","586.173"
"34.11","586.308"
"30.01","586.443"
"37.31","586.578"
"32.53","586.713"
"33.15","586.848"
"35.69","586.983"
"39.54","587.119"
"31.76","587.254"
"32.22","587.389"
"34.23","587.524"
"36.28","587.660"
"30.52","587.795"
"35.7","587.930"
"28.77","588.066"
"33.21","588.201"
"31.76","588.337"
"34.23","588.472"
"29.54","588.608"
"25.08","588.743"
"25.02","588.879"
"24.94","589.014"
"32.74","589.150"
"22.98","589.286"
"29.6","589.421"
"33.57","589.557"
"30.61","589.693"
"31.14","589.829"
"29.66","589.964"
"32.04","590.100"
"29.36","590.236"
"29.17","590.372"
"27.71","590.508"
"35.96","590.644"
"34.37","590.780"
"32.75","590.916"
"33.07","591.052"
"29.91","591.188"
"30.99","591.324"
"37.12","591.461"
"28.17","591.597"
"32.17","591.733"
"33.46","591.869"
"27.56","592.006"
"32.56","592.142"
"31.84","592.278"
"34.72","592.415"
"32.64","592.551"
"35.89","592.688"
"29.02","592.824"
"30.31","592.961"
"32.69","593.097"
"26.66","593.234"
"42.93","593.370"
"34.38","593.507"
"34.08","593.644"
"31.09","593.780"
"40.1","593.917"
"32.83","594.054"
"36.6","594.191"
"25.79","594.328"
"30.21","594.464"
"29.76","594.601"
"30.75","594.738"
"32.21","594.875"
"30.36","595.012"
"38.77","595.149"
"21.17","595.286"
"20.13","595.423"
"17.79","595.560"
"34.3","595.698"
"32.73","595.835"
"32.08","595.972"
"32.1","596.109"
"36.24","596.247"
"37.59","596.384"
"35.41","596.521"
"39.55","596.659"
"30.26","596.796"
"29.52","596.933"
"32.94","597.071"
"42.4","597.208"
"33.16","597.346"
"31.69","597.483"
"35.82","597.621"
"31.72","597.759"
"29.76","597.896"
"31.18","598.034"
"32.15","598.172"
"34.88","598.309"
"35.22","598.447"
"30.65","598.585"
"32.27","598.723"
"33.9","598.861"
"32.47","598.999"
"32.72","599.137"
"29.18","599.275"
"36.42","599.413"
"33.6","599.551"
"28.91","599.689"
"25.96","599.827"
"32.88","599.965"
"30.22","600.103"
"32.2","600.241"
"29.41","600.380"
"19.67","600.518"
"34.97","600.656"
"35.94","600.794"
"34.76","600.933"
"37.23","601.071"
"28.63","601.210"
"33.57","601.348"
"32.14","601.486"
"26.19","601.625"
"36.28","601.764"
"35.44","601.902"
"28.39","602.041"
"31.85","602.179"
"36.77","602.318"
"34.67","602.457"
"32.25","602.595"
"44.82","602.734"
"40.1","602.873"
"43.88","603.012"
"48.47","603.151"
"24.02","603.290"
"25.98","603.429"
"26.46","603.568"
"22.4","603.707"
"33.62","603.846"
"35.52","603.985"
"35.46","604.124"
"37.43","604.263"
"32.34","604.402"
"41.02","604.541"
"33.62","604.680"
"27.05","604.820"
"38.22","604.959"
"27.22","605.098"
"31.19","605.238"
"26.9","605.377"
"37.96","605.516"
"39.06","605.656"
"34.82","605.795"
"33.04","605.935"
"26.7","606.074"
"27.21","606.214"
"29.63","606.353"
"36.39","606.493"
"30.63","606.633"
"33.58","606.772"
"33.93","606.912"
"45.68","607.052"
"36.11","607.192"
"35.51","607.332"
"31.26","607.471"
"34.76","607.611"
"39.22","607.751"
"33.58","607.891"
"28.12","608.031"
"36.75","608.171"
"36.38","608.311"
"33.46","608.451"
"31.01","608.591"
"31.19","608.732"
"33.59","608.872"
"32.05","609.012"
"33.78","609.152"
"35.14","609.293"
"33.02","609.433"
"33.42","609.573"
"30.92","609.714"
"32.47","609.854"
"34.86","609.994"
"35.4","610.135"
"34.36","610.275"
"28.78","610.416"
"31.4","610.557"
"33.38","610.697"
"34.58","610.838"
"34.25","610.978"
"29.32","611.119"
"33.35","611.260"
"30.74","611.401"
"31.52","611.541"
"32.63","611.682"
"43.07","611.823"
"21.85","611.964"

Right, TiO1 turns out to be 0.07 mag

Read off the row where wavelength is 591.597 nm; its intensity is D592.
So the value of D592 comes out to 28.17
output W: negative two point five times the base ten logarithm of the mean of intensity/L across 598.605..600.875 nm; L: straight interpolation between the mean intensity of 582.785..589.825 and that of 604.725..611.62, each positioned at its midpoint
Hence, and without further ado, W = 0.063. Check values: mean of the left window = 33.2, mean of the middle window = 31.3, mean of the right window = 33.1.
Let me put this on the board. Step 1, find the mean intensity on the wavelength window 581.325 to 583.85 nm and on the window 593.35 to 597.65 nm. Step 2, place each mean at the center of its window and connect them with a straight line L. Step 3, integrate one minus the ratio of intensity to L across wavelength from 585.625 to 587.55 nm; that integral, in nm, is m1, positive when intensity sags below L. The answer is 0.023 nm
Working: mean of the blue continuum 34.8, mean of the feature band 33.7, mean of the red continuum 32.5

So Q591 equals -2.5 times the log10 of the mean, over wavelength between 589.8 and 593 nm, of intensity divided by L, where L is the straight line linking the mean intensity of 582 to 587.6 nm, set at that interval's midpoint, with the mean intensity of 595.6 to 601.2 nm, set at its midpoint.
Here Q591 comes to 0.07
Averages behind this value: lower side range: 35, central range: 31.8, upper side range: 32.7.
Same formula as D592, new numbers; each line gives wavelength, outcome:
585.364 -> 37.45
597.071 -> 32.94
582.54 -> 38.91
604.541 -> 41.02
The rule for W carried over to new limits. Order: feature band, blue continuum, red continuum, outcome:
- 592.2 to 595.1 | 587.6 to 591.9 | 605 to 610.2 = -0.04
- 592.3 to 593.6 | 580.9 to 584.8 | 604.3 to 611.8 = 0.03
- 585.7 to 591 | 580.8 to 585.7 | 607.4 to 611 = 0.09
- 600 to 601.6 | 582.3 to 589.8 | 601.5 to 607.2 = 0.07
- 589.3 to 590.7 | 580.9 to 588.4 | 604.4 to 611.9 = 0.12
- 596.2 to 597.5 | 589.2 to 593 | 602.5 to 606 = -0.08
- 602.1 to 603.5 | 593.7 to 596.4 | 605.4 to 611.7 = -0.12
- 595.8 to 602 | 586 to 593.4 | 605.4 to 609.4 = 0.01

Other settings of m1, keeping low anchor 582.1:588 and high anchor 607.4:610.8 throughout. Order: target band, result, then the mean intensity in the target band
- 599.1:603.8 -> 0.18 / 32.5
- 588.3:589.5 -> 0.22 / 28.4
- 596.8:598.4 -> 0.05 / 33.1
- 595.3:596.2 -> 0.16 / 27.9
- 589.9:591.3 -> 0.13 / 31.4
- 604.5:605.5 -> 0.04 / 32.2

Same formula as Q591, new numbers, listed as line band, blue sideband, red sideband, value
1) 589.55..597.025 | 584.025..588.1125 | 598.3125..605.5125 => 0.057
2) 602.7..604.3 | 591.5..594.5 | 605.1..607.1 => -0.053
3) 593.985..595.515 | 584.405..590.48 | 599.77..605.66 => 0.103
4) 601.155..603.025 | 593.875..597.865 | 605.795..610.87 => -0.054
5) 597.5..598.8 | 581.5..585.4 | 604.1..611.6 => 0.051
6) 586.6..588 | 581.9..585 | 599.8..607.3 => 0.030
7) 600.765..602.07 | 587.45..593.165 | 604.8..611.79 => -0.014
